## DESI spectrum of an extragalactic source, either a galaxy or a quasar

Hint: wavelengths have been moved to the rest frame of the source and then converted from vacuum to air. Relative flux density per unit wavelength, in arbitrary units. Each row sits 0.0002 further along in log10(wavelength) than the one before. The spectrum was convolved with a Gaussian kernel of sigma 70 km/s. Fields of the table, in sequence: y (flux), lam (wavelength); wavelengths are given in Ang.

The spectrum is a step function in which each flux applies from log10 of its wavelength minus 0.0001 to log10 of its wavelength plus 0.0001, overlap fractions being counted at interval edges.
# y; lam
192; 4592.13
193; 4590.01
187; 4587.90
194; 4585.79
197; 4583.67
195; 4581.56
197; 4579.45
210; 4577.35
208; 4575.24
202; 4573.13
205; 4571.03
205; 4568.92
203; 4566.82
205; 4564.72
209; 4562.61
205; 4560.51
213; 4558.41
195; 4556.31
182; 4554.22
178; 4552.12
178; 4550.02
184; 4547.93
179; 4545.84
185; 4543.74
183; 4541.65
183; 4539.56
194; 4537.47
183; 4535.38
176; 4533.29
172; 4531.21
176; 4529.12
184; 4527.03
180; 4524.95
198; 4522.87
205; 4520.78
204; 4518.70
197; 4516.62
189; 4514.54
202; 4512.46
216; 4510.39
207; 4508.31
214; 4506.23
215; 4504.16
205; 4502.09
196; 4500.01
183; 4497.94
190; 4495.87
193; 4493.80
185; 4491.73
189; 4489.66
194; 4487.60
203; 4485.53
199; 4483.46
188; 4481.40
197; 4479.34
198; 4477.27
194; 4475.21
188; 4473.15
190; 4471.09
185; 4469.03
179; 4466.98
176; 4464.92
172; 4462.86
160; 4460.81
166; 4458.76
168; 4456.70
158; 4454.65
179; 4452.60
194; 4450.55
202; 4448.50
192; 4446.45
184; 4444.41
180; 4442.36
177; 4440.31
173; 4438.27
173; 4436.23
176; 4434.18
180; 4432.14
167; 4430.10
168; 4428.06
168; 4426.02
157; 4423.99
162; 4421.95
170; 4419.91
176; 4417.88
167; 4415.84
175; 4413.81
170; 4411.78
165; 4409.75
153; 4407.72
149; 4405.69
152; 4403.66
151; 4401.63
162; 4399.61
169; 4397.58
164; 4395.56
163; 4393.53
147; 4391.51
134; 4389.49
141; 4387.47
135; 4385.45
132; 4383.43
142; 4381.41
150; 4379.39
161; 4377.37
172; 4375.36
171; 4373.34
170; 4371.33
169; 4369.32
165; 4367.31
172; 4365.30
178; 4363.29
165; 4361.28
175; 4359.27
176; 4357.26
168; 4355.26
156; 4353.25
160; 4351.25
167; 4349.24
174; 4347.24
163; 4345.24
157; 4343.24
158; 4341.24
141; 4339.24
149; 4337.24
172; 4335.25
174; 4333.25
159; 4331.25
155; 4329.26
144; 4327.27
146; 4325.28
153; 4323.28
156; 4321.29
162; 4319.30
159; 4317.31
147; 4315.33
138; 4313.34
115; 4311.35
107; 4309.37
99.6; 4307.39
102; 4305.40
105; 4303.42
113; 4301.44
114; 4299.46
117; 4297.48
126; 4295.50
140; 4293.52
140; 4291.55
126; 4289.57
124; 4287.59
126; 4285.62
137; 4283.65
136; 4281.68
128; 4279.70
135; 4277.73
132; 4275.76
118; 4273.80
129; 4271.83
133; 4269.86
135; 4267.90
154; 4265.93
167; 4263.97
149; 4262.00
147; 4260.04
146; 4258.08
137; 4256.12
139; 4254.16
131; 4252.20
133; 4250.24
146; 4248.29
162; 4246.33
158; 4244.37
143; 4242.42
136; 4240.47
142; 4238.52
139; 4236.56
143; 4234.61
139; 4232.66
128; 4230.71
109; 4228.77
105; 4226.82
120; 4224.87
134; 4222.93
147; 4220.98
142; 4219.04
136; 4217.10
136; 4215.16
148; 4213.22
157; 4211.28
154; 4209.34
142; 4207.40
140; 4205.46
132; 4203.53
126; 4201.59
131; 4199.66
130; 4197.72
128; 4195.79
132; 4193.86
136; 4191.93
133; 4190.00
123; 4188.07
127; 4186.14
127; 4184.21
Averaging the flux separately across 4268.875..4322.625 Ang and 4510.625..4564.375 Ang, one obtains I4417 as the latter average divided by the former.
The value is 1.5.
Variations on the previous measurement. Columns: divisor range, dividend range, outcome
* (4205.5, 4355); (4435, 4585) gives 1.36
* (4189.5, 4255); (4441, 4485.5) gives 1.34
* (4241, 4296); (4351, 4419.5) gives 1.16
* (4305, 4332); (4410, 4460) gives 1.25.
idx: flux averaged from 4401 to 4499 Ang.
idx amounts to 178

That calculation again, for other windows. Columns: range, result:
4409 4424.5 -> 168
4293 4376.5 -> 150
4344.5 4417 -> 161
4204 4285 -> 139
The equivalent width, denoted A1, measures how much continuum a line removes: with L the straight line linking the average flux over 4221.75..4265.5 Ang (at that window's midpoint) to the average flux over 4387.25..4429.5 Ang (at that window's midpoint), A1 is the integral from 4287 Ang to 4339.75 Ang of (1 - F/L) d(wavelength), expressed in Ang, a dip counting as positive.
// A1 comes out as 4.2 Ang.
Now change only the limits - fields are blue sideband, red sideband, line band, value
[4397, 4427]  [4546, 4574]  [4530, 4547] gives 0.9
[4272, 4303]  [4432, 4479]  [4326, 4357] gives -3.4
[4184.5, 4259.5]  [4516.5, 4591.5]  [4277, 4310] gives 5.9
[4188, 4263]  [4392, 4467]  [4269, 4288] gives 2.1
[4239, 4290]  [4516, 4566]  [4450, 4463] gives 0.3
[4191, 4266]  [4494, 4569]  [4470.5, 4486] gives -0.9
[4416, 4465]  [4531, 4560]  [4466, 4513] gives -4.4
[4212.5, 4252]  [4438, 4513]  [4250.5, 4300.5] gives 4.0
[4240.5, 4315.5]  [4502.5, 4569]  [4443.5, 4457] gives -0.8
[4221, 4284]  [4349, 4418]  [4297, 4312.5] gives 4.0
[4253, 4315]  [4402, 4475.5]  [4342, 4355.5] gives -1.4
